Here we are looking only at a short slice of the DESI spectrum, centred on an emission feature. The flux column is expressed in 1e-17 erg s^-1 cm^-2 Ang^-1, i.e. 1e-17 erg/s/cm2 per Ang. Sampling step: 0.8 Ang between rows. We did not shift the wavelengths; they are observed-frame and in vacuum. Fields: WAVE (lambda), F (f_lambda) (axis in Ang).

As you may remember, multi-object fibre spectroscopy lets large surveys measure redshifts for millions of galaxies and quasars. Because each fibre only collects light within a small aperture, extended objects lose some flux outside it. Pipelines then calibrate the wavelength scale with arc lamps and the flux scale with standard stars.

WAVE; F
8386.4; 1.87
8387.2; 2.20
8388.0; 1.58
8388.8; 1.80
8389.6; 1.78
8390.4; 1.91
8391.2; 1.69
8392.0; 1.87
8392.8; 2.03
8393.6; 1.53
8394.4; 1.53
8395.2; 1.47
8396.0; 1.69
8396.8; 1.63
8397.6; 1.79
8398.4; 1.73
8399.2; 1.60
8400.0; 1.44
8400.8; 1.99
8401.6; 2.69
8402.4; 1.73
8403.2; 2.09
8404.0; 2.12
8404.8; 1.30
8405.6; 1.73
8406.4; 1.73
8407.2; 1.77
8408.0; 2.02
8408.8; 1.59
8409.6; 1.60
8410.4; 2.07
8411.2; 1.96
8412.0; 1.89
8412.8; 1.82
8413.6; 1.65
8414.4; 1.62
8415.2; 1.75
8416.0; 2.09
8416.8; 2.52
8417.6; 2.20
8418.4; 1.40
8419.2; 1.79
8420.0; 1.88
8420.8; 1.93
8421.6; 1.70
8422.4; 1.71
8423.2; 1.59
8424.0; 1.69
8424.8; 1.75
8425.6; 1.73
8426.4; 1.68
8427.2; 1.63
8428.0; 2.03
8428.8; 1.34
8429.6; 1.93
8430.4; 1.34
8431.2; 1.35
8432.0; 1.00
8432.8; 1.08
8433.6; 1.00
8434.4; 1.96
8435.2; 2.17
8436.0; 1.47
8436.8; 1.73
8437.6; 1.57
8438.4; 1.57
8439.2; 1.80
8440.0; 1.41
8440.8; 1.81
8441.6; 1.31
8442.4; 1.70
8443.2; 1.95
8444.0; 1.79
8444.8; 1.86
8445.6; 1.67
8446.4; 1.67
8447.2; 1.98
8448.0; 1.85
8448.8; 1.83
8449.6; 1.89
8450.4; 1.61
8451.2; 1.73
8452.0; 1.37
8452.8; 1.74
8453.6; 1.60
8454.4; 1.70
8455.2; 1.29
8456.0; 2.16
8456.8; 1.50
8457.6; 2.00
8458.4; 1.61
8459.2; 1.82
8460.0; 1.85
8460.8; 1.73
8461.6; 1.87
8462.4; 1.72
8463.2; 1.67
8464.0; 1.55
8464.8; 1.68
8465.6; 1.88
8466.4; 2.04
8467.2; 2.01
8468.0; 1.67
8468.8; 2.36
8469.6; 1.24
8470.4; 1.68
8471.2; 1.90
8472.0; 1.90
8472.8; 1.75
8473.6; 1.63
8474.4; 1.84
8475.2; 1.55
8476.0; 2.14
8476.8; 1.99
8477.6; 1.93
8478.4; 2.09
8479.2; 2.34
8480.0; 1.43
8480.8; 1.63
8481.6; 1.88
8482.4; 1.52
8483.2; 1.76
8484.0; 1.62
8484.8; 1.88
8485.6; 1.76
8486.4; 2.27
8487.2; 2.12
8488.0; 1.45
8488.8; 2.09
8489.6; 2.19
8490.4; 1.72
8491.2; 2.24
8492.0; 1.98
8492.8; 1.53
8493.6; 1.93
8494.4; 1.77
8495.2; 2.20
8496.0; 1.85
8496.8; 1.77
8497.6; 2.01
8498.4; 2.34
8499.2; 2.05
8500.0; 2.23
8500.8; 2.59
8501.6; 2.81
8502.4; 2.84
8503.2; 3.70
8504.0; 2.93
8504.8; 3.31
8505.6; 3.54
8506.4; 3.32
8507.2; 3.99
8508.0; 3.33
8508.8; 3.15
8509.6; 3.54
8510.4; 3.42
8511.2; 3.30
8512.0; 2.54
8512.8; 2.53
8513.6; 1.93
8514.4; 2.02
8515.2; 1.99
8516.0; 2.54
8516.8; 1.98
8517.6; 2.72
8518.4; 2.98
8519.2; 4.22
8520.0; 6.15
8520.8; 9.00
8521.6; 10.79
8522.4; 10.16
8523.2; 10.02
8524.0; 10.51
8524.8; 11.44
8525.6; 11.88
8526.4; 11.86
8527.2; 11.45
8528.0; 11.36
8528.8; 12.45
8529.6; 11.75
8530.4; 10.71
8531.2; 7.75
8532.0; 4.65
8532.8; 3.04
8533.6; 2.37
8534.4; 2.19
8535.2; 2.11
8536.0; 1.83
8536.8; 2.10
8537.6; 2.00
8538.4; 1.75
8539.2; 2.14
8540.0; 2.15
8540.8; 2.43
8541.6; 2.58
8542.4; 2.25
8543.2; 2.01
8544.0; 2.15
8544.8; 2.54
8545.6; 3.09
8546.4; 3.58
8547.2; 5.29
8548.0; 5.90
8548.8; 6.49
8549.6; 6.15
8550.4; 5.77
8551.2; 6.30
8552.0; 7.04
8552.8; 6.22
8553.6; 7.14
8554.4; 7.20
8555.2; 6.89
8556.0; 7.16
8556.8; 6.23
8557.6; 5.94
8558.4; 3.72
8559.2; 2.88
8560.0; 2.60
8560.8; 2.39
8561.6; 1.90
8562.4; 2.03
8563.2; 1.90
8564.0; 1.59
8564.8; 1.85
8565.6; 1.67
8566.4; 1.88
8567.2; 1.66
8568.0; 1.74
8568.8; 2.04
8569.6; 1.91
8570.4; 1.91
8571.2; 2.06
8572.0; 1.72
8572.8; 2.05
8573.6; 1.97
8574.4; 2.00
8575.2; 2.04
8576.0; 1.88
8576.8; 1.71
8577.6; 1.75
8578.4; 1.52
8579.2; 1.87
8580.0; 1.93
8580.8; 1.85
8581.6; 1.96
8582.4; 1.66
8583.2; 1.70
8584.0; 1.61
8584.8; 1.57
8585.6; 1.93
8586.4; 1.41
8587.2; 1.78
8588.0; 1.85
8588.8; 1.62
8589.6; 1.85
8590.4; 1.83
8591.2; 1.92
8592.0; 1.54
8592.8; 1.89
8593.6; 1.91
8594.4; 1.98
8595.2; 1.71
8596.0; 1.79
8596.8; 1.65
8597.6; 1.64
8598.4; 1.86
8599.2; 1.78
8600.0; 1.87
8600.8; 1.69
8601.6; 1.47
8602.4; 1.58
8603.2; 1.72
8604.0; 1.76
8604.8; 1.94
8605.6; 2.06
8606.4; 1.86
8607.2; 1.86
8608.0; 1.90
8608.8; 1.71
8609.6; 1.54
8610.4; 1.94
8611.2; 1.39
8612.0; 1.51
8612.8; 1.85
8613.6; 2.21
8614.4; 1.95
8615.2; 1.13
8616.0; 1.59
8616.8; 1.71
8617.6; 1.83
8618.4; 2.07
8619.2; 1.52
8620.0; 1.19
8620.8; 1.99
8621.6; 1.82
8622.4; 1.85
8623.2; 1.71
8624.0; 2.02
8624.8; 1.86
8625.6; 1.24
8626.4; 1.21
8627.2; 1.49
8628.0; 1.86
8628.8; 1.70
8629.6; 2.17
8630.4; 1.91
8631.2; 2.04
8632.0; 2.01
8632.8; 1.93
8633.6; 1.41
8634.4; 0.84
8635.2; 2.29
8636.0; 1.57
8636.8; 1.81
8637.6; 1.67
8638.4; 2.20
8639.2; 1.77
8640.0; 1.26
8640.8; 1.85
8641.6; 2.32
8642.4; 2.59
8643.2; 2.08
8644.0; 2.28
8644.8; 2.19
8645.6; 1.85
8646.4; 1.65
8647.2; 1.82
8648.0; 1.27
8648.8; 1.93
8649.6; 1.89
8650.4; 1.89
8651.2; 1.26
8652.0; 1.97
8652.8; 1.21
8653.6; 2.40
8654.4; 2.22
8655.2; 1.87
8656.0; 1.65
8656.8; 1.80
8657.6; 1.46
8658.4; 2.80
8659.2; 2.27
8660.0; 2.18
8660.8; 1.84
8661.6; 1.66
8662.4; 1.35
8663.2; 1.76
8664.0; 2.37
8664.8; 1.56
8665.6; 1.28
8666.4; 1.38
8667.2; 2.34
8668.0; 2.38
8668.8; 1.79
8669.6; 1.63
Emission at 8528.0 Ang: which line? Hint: H-alpha 6563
